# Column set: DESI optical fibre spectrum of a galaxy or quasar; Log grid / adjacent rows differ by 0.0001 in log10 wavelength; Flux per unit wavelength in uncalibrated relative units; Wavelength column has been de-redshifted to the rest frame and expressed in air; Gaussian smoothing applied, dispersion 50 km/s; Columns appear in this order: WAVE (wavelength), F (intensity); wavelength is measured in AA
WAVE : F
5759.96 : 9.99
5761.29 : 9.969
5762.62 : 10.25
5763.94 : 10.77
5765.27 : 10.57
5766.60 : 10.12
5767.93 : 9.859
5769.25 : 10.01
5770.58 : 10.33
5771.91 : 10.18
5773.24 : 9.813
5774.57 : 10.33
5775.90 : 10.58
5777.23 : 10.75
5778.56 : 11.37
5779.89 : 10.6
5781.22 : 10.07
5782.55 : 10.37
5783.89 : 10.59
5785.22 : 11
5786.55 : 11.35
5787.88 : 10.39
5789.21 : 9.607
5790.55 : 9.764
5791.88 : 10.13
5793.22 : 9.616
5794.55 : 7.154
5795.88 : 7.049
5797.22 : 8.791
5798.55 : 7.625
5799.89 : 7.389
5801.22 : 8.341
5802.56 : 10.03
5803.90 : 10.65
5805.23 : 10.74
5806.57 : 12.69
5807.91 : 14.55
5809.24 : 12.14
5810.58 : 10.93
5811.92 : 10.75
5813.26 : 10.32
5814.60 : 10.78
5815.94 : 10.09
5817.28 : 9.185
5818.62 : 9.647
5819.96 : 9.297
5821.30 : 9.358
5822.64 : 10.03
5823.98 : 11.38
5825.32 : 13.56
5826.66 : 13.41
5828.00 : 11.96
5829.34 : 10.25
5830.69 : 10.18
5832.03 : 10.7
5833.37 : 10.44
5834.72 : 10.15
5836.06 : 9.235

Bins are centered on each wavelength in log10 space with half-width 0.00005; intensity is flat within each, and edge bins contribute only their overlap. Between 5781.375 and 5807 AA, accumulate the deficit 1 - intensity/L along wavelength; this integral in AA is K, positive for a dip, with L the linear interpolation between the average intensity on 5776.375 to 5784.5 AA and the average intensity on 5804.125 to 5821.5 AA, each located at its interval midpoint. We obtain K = 2.6 AA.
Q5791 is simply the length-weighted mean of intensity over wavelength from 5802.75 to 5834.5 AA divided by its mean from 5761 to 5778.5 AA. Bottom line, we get 1.06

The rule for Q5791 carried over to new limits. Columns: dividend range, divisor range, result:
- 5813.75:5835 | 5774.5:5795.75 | 1.05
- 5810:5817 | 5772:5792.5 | 1.00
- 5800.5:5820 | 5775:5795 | 1.04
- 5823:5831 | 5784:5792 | 1.13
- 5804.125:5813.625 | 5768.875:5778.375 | 1.13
